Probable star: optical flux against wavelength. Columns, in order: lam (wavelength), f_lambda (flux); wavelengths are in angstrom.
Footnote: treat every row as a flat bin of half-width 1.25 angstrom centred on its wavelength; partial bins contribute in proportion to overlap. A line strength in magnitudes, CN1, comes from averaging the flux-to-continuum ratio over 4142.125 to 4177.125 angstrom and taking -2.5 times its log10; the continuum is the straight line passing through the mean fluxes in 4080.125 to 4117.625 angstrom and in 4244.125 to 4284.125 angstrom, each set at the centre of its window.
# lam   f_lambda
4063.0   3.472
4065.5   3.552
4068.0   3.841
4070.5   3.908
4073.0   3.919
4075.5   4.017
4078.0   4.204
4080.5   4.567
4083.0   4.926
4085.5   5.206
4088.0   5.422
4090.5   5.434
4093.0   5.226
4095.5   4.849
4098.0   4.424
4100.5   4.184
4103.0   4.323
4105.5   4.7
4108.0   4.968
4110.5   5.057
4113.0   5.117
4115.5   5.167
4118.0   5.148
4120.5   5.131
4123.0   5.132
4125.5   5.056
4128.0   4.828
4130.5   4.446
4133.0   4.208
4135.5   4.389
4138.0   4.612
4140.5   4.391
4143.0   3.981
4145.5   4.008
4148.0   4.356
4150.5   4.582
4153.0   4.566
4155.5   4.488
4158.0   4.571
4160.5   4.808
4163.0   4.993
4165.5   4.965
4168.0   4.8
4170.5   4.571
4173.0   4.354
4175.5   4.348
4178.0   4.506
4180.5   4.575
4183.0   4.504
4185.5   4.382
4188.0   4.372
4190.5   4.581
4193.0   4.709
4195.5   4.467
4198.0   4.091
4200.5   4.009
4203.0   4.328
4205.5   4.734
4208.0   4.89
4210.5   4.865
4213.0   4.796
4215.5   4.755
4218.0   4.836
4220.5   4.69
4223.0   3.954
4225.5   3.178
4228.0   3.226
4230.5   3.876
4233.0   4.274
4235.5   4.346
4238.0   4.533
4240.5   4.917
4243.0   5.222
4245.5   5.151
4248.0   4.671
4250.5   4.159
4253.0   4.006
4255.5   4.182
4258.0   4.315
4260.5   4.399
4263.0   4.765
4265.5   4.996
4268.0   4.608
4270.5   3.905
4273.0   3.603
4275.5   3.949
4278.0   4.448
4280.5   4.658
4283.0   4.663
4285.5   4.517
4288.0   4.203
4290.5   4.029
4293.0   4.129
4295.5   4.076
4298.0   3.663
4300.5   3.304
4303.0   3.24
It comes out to 0.046 mag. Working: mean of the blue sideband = 4.92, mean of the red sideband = 4.41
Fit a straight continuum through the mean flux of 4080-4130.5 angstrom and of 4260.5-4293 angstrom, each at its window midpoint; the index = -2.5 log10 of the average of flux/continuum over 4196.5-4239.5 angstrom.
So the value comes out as 0.06 mag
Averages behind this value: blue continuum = 4.94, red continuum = 4.35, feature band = 4.32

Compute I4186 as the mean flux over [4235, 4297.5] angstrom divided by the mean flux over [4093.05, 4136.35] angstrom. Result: 0.92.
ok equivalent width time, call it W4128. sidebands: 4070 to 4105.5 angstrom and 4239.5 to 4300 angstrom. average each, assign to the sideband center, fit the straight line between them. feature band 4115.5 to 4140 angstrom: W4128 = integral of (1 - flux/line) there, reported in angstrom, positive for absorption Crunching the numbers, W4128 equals -1.10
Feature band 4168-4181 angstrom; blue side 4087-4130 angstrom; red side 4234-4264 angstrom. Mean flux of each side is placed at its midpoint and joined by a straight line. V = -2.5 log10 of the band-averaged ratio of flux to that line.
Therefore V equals 0.061 mag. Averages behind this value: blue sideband 4.94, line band 4.5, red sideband 4.55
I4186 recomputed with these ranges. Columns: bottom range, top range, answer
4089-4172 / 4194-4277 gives 0.93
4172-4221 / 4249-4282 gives 0.95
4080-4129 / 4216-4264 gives 0.88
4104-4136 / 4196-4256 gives 0.90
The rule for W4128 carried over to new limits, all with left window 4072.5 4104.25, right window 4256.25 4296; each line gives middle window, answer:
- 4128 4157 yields 1.25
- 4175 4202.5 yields 0.52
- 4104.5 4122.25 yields -1.56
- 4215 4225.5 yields 0.14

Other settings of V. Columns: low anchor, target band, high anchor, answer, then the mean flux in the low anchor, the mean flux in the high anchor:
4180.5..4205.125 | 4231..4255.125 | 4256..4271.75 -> -0.022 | 4.4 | 4.48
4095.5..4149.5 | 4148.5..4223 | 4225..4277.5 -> -0.022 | 4.65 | 4.32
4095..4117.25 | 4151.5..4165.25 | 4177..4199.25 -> -0.031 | 4.76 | 4.46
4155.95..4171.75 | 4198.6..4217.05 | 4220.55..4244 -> -0.053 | 4.77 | 4.18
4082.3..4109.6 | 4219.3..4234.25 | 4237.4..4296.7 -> 0.172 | 4.88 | 4.42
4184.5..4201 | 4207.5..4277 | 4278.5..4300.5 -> -0.025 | 4.39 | 4.2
